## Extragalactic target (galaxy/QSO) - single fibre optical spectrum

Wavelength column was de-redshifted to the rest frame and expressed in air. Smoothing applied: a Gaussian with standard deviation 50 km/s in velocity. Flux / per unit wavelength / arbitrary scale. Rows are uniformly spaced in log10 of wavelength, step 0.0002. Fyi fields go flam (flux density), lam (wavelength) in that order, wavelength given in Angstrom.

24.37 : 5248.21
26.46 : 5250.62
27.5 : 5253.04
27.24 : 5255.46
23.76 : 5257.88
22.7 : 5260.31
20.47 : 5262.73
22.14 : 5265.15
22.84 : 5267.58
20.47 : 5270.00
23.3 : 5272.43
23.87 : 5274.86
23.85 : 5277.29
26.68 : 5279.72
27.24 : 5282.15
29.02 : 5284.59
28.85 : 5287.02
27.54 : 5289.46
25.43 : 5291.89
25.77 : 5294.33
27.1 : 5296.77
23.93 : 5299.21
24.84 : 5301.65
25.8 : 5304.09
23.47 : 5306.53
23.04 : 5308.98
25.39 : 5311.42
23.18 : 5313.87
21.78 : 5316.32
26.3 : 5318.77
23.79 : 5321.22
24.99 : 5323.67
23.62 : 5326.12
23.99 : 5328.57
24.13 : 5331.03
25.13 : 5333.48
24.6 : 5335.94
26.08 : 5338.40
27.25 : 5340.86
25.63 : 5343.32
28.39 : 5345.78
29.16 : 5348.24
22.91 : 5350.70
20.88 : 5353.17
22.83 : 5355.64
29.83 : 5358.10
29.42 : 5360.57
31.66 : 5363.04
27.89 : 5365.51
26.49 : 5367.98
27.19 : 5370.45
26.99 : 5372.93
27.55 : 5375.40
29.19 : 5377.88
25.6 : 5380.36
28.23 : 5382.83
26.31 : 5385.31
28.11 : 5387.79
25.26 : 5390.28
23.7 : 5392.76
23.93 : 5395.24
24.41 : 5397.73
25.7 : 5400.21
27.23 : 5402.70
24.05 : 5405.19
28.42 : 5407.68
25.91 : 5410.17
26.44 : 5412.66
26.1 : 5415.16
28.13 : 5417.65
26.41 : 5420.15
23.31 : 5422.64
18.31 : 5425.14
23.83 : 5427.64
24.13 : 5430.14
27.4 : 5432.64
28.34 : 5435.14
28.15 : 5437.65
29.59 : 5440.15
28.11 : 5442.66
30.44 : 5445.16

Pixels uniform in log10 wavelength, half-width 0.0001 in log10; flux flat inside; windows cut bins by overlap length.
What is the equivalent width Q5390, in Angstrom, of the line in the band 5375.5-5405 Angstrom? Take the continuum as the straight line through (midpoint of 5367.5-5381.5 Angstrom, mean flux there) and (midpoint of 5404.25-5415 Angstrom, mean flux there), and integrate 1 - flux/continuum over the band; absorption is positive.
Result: 0.7 Angstrom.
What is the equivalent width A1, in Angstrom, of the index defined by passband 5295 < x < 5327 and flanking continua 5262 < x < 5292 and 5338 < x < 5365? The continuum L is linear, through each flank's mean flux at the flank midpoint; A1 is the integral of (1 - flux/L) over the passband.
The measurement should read 1.6 Angstrom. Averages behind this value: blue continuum 24.8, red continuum 26.8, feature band 24.4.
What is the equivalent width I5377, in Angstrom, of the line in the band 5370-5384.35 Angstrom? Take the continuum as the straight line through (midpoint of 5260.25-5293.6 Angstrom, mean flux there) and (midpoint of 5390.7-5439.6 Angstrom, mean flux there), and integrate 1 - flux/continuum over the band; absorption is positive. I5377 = -1.2 Angstrom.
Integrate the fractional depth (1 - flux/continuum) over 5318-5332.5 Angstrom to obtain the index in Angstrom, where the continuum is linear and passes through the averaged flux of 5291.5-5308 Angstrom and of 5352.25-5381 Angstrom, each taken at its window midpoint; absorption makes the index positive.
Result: 0.8 Angstrom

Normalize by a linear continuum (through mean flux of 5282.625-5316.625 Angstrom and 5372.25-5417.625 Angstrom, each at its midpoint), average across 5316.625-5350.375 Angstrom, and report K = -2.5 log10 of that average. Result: 0.01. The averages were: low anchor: 25.5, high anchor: 26.3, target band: 25.4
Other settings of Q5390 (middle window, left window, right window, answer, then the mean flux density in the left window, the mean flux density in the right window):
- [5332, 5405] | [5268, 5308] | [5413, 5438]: -3.06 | 25.4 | 25.3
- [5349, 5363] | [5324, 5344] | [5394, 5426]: -0.41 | 25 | 25.3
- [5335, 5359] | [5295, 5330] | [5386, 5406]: -0.90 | 24.4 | 25.3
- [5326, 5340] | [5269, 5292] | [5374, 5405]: 0.64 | 25.7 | 26.2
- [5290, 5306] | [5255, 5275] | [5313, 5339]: -1.28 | 22.8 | 24.3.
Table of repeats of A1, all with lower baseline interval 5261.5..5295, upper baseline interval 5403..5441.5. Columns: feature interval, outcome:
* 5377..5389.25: -0.85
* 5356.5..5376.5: -2.18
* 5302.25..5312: 0.25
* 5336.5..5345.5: -0.39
